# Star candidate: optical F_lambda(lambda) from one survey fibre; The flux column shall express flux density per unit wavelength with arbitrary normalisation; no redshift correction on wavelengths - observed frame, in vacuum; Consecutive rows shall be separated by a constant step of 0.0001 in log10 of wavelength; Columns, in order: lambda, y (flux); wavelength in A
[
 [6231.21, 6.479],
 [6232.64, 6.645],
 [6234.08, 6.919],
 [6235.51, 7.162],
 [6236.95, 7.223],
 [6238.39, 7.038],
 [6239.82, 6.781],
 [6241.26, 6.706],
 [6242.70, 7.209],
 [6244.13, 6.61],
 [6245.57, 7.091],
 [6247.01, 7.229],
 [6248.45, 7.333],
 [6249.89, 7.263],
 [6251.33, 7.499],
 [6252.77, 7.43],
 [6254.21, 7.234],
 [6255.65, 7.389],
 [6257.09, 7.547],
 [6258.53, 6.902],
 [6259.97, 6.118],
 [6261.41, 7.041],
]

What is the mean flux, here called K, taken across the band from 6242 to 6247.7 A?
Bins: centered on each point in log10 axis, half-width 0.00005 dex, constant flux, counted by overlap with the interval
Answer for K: 7.04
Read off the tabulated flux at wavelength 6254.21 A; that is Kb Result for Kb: 7.234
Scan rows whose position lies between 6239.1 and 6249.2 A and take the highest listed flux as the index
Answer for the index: 7.333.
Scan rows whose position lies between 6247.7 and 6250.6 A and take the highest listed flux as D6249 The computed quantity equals 7.333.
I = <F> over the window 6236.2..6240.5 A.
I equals 7.02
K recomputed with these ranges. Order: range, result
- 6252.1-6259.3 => 7.29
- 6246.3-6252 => 7.33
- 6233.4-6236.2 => 7.06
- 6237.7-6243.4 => 6.93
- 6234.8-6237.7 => 7.17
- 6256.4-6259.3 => 7.21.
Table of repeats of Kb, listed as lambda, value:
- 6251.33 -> 7.499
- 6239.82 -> 6.781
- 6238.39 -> 7.038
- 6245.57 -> 7.091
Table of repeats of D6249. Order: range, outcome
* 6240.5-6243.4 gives 7.209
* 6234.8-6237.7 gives 7.223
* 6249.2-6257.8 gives 7.547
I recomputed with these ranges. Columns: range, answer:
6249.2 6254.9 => 7.36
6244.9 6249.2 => 7.21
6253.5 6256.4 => 7.32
